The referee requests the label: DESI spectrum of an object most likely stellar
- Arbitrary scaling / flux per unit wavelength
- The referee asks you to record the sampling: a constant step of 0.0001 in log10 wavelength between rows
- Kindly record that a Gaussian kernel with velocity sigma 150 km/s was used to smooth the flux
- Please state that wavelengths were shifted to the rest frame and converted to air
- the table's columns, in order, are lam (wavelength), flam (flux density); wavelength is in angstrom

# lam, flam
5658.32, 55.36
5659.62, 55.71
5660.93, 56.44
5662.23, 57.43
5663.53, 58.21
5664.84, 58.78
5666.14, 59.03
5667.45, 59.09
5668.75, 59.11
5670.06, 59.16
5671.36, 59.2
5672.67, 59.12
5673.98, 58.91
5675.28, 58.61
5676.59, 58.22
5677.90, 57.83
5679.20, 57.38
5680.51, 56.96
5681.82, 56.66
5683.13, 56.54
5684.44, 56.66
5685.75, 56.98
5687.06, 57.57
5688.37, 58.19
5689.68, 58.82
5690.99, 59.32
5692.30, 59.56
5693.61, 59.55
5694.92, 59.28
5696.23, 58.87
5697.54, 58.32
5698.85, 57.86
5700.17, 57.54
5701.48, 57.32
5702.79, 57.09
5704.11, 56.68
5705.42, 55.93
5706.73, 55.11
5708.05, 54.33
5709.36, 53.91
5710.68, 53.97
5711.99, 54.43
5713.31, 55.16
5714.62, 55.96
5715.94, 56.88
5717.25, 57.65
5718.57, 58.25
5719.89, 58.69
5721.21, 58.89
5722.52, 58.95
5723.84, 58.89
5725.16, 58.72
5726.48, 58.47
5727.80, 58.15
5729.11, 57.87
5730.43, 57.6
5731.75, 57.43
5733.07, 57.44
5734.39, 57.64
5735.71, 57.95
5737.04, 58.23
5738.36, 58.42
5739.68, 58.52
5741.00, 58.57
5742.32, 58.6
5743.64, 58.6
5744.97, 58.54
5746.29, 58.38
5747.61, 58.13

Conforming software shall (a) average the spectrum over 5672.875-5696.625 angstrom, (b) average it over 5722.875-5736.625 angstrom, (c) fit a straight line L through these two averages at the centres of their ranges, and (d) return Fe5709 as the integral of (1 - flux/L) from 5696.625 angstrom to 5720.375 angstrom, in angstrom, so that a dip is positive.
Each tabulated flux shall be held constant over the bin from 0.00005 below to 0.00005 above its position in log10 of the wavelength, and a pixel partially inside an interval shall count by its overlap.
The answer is 0.7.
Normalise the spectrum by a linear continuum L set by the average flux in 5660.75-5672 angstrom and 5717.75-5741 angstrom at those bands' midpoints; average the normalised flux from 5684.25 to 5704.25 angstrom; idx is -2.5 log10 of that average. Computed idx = 0.005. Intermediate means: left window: 58.6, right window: 58.2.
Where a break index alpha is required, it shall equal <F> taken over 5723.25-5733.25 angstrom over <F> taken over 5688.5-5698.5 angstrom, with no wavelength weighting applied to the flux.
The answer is 0.98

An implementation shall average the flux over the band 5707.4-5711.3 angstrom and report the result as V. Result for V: 54.1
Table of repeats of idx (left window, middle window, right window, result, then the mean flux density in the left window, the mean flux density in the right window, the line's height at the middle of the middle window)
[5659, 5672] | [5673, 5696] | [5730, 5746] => 0.00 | 58.2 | 58.1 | 58.2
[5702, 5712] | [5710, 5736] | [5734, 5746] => -0.01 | 55.3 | 58.3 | 56.8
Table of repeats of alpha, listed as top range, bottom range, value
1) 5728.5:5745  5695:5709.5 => 1.02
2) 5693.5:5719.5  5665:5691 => 0.97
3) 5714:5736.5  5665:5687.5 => 1.00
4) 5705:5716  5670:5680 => 0.94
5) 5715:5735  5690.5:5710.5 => 1.01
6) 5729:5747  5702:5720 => 1.04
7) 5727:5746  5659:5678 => 1.00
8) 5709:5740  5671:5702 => 0.99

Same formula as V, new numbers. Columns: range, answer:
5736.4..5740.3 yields 58.4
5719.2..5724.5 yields 58.8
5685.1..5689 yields 57.6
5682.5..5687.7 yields 56.9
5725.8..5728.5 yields 58.4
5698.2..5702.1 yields 57.5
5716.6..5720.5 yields 58.1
